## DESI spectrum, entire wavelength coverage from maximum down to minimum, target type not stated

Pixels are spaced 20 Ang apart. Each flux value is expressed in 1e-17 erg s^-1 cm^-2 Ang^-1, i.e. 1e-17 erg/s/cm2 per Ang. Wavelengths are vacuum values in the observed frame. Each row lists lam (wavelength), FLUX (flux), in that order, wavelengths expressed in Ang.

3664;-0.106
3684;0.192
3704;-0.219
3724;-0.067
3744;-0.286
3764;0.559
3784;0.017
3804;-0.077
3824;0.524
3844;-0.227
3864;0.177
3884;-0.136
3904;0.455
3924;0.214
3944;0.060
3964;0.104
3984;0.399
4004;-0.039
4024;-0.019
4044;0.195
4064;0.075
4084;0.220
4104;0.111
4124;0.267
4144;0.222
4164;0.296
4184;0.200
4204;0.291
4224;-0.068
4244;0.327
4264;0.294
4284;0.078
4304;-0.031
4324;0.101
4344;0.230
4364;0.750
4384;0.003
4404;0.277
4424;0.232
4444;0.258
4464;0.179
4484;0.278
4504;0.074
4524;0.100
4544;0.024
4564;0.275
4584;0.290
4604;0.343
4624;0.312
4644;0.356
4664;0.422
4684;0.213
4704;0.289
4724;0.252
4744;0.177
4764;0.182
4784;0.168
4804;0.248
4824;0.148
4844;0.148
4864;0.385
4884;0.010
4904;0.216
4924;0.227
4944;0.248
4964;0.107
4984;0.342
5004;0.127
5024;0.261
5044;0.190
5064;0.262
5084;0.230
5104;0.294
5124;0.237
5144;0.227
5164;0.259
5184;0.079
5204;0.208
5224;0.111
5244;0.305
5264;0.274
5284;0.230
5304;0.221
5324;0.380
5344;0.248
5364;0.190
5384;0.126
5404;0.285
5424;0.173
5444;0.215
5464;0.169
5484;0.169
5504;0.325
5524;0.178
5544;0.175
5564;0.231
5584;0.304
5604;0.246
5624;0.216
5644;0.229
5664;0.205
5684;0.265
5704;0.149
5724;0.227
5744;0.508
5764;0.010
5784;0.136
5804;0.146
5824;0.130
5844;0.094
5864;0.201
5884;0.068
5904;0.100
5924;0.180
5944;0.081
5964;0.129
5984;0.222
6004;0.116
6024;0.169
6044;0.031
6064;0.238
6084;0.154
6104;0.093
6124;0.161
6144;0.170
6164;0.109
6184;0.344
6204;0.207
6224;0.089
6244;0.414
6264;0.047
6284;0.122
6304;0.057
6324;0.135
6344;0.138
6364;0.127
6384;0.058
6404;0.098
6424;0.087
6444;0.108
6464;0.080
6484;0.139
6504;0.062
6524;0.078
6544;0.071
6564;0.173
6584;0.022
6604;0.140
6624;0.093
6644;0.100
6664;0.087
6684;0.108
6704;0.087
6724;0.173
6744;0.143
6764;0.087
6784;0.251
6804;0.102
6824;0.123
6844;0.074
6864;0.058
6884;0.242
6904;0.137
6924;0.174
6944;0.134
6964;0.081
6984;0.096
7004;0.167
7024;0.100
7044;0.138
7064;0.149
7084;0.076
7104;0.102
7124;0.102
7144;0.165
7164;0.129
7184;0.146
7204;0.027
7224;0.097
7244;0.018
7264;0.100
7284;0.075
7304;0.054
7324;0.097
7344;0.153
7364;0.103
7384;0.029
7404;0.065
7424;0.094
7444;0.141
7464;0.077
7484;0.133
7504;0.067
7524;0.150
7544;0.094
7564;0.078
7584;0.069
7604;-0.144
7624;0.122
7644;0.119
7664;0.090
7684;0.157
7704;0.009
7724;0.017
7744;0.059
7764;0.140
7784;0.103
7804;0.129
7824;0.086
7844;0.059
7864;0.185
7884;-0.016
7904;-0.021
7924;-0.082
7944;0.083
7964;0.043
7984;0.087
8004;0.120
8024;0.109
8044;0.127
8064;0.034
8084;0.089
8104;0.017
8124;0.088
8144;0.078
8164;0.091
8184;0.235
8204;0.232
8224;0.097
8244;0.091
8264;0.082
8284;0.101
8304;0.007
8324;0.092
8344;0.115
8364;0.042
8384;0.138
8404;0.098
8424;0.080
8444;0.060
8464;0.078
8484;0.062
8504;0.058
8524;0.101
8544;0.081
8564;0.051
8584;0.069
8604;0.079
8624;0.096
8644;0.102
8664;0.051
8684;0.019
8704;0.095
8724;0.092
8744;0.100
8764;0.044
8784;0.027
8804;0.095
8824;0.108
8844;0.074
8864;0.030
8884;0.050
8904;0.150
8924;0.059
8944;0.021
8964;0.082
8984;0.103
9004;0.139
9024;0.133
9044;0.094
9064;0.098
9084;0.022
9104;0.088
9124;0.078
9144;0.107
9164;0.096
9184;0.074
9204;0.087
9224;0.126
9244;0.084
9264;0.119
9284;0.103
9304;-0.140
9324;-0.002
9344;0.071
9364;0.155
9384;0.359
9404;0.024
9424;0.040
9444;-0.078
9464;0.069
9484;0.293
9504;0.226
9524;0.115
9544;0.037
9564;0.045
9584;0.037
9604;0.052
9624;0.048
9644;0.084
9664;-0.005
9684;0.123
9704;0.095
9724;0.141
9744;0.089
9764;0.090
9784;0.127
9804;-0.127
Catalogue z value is 0.25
